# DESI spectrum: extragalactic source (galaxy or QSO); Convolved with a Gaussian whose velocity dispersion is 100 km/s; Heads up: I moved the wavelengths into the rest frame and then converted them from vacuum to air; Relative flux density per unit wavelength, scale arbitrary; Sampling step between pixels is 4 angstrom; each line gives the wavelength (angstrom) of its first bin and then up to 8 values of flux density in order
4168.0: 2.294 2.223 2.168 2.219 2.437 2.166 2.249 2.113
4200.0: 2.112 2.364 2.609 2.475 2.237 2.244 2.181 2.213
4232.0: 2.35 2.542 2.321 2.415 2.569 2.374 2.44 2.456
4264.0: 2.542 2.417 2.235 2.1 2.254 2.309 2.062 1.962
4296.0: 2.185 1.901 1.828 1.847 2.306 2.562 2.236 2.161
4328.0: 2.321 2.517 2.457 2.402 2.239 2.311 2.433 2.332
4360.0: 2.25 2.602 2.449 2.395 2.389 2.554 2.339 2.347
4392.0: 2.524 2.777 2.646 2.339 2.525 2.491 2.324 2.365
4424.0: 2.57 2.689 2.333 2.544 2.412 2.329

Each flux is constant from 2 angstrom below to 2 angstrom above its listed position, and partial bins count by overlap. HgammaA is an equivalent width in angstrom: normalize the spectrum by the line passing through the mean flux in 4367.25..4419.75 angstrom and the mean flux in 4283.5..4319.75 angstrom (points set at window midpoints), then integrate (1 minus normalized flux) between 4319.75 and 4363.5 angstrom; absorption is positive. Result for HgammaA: -1.6 angstrom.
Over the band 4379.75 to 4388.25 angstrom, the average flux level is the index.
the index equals 2.4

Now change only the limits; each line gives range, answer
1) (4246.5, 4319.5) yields 2.24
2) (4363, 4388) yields 2.44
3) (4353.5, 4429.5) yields 2.47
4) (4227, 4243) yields 2.37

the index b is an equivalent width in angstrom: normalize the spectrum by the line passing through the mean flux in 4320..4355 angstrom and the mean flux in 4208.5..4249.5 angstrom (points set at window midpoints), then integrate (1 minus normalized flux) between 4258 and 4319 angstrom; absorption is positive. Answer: 4.03 angstrom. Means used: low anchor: 2.36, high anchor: 2.35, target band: 2.2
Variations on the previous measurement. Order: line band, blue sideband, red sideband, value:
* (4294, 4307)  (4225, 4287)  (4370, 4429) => 2.37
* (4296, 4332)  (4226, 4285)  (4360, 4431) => 3.71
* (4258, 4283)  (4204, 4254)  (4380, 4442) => 0.71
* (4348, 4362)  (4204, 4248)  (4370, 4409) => 0.71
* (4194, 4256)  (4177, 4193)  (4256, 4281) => -1.12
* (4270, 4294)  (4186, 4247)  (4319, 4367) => 1.87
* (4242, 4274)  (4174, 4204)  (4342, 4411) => -1.82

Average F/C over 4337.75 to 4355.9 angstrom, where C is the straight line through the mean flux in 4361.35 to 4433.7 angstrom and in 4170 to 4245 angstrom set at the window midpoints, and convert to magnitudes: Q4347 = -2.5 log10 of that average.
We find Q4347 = 0.04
